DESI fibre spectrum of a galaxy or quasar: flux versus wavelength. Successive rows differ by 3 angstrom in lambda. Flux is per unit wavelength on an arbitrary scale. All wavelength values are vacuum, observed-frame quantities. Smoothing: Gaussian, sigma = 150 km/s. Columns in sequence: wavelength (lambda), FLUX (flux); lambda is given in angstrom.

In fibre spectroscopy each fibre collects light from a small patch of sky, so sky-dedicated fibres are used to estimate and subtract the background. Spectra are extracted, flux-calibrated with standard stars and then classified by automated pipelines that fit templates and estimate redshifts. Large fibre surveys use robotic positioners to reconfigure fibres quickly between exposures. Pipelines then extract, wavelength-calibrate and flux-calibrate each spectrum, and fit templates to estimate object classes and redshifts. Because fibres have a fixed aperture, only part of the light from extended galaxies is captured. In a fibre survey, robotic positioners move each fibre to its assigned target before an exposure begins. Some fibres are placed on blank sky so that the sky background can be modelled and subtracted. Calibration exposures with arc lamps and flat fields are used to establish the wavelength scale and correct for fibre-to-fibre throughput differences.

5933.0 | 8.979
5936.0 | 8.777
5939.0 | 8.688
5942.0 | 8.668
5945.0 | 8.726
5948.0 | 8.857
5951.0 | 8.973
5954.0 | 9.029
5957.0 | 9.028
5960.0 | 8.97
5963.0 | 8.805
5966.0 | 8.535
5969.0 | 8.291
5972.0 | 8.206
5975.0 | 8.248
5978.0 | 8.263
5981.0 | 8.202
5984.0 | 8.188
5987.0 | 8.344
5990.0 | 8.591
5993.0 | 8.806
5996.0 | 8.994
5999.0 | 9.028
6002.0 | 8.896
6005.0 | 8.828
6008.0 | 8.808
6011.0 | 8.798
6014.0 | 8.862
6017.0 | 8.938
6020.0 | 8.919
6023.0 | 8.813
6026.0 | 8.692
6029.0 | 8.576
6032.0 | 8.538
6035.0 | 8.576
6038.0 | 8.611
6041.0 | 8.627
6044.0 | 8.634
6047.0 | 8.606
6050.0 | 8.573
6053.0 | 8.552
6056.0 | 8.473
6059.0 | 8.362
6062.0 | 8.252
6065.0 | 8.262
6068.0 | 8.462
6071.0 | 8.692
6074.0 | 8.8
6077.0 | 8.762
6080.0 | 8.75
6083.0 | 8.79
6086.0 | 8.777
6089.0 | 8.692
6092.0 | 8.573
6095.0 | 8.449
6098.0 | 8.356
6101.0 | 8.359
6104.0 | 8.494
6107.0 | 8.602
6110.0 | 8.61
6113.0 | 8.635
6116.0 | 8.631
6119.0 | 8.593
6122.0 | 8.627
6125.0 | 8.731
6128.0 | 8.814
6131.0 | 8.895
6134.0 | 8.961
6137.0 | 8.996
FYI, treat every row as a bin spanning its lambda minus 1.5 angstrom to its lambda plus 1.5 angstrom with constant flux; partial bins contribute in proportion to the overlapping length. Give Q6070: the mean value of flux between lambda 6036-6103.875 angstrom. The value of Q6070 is 8.56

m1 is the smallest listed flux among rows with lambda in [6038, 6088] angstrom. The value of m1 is 8.252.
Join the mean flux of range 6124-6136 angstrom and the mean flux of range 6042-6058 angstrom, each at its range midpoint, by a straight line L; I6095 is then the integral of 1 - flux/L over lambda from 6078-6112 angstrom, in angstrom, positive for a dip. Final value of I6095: 0.55 angstrom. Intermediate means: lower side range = 8.56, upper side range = 8.86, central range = 8.59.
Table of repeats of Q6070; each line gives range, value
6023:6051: 8.62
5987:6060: 8.71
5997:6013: 8.88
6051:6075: 8.48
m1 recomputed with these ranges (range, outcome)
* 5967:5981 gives 8.202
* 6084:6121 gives 8.356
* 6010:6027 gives 8.692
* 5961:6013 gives 8.188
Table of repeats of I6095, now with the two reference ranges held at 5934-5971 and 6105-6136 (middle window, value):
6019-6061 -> 0.7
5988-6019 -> -0.3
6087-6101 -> 0.3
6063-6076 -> 0.3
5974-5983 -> 0.5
